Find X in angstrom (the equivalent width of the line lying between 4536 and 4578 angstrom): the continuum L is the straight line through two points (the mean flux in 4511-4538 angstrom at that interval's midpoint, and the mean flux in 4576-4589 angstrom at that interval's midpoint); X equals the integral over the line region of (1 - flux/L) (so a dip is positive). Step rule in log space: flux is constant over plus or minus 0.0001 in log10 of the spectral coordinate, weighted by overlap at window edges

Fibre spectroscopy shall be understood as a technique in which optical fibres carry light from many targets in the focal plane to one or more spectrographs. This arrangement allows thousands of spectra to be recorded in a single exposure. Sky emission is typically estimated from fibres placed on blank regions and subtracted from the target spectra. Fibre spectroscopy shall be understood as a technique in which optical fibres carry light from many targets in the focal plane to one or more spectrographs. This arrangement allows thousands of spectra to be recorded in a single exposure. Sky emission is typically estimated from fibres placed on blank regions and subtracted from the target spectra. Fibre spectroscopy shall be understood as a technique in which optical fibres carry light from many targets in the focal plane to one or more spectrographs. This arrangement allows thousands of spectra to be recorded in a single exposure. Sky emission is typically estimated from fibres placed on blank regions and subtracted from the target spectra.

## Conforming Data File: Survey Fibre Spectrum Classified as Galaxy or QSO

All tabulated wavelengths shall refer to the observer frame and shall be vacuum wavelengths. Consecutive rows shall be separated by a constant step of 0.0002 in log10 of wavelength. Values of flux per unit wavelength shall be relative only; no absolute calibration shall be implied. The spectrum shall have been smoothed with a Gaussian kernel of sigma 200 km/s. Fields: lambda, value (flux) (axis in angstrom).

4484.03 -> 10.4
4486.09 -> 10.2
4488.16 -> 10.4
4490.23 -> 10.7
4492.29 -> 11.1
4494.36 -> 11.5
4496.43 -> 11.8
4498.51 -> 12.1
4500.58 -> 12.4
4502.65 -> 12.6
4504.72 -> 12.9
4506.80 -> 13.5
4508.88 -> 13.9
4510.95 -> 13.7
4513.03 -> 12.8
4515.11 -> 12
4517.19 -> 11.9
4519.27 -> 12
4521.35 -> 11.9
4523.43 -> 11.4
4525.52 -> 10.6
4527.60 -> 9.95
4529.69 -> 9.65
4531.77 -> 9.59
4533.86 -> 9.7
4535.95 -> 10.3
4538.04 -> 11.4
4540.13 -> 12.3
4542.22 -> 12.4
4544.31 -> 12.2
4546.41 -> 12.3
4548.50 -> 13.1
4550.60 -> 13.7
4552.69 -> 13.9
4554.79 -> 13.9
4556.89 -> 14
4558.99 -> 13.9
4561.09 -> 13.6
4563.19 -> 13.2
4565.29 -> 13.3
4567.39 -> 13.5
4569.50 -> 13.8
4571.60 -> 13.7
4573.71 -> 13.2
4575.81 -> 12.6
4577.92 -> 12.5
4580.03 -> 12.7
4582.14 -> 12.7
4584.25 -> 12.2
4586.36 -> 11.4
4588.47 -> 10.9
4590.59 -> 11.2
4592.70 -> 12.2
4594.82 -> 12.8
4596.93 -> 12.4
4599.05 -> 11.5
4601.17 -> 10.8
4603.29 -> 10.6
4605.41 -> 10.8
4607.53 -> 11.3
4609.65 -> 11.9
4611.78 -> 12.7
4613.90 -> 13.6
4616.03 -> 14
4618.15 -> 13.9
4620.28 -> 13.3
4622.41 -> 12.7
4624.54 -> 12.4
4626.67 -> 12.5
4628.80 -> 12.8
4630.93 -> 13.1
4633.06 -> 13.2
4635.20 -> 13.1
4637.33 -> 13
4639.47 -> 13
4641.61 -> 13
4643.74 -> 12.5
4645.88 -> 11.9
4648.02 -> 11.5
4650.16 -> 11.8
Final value -5.0 angstrom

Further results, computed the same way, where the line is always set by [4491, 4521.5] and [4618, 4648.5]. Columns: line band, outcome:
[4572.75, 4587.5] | 0.20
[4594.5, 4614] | 1.51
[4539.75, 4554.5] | -0.46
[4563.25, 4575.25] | -0.80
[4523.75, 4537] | 2.59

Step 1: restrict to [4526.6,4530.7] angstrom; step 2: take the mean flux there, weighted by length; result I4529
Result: 9.79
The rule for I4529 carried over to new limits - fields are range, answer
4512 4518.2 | 12.2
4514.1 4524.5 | 11.8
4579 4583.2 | 12.7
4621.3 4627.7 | 12.5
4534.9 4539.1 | 10.8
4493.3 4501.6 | 11.9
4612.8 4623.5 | 13.5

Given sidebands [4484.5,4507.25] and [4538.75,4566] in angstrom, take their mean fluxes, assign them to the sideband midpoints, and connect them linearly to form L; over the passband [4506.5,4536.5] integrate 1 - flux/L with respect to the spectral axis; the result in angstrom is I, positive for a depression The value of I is 2.0 angstrom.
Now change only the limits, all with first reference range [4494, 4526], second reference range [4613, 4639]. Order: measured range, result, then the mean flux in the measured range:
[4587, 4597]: 0.8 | 11.8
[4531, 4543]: 1.5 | 10.9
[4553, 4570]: -1.3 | 13.7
